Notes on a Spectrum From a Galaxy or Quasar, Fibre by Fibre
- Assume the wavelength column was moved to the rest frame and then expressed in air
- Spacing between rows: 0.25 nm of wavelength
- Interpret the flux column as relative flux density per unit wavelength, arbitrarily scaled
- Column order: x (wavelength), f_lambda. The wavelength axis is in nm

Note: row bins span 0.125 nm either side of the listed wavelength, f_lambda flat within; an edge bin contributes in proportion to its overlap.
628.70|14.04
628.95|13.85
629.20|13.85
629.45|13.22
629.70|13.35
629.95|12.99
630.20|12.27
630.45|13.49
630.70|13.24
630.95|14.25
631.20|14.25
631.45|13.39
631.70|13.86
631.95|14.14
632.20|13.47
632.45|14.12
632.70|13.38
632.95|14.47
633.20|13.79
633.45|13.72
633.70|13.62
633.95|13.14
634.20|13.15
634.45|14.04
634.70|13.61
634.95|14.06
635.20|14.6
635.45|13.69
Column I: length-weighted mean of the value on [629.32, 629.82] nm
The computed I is 13.3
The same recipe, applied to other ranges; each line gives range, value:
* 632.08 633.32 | 13.8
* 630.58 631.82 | 13.8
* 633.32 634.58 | 13.5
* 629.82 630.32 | 12.6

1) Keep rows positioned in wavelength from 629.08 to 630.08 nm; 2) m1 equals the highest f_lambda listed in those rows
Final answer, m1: 13.85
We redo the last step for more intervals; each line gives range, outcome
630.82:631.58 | 14.25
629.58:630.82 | 13.49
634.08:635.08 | 14.06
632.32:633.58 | 14.47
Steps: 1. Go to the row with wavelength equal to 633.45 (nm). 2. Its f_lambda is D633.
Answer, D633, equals 13.72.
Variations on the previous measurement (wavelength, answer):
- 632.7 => 13.38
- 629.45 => 13.22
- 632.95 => 14.47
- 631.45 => 13.39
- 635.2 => 14.6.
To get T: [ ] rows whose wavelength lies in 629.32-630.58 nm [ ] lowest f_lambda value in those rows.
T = 12.27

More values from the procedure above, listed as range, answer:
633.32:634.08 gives 13.14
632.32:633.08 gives 13.38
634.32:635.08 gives 13.61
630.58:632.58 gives 13.24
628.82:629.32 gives 13.85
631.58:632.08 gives 13.86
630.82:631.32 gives 14.25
